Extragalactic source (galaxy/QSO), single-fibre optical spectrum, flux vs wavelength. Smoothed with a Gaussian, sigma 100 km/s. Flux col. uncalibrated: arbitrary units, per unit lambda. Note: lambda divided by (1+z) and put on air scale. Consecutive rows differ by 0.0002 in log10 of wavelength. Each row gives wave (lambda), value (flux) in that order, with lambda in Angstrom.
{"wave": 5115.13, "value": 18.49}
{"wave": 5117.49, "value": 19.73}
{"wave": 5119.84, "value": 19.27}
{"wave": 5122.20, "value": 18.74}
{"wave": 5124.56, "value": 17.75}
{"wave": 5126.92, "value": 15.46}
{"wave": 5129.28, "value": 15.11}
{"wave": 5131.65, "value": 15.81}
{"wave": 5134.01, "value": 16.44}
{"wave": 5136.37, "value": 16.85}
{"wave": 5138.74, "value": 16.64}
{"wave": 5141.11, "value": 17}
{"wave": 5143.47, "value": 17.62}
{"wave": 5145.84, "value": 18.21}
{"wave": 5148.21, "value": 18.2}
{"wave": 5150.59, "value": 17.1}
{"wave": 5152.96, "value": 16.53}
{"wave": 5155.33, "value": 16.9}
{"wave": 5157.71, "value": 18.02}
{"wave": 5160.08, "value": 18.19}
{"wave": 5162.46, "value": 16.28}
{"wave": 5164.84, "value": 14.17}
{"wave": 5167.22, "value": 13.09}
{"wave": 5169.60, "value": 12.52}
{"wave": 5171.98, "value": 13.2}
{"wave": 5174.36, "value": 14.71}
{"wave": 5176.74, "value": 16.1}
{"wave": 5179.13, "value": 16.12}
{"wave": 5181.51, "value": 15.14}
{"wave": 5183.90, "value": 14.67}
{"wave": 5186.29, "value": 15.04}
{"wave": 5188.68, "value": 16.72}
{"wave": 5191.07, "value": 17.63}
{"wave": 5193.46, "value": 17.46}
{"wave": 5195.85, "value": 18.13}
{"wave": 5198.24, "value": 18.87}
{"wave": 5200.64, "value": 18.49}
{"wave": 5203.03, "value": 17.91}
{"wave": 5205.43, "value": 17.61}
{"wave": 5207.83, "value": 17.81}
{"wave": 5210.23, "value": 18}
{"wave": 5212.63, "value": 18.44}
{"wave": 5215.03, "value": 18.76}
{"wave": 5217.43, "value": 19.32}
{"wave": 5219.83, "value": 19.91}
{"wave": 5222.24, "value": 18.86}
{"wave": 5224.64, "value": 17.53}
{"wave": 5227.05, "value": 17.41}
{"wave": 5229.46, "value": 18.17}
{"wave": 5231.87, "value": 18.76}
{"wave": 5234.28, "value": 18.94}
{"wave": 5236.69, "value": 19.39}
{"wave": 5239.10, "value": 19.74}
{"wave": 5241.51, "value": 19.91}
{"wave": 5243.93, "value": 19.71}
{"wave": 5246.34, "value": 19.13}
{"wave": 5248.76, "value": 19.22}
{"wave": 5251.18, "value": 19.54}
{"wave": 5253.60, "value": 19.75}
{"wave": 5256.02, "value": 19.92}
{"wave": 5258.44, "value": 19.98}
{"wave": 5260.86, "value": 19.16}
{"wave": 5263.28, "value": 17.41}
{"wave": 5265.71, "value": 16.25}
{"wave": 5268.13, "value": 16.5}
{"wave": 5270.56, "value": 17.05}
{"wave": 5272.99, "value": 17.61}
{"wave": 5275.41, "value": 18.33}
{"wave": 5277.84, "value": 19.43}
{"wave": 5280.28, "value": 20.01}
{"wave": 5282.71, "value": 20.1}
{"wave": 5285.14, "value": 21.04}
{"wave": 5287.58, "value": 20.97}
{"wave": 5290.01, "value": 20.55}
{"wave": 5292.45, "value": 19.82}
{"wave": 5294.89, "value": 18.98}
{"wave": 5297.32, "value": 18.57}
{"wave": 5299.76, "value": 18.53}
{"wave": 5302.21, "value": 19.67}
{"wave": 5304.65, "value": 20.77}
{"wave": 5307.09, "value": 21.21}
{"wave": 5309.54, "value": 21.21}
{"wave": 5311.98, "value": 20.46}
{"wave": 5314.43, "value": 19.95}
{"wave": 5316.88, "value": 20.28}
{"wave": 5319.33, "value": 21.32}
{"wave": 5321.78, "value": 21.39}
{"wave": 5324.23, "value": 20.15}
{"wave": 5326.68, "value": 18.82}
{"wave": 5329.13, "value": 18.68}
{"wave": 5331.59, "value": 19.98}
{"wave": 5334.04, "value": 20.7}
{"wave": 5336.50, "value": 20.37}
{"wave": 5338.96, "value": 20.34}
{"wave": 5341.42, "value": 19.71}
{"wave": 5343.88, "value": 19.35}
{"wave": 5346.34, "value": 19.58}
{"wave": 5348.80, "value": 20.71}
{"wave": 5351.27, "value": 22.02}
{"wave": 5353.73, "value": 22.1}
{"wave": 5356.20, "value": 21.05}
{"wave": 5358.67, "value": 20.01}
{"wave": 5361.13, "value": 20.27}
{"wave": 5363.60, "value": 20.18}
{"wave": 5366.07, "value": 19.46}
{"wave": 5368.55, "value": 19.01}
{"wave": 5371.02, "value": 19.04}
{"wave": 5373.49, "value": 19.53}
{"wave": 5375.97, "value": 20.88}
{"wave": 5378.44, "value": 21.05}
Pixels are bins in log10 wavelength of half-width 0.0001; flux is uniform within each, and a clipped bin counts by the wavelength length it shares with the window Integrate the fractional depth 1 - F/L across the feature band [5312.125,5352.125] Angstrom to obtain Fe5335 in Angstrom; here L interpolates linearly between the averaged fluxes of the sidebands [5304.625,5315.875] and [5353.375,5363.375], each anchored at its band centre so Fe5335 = 1.0 Angstrom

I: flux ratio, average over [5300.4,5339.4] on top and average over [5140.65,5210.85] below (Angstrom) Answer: 1.2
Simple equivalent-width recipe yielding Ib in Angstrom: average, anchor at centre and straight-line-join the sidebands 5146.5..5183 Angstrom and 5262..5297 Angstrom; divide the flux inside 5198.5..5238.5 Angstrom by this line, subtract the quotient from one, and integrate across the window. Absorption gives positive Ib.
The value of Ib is -2.9 Angstrom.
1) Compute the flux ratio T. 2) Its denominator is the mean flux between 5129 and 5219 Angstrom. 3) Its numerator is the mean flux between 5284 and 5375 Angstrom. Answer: 1.20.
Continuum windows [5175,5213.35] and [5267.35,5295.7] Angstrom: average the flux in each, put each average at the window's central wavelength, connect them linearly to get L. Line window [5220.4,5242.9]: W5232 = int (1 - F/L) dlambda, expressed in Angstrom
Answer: -1.0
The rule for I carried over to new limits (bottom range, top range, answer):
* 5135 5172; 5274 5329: 1.22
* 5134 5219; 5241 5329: 1.16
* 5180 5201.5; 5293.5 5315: 1.18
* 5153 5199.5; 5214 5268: 1.18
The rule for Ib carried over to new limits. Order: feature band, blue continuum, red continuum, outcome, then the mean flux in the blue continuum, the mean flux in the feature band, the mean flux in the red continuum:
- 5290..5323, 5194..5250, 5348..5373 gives -0.80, 18.7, 20.2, 20.4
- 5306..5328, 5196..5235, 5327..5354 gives -0.72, 18.4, 20.5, 20.2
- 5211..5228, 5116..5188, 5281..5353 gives -0.65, 16.4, 18.6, 20.2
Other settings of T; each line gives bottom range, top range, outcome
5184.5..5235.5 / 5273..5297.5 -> 1.09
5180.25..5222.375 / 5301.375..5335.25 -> 1.15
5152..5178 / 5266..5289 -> 1.23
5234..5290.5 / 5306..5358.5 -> 1.07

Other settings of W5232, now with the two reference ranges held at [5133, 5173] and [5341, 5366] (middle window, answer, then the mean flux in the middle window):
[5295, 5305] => 0.08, 19.2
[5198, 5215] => -0.73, 18.2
